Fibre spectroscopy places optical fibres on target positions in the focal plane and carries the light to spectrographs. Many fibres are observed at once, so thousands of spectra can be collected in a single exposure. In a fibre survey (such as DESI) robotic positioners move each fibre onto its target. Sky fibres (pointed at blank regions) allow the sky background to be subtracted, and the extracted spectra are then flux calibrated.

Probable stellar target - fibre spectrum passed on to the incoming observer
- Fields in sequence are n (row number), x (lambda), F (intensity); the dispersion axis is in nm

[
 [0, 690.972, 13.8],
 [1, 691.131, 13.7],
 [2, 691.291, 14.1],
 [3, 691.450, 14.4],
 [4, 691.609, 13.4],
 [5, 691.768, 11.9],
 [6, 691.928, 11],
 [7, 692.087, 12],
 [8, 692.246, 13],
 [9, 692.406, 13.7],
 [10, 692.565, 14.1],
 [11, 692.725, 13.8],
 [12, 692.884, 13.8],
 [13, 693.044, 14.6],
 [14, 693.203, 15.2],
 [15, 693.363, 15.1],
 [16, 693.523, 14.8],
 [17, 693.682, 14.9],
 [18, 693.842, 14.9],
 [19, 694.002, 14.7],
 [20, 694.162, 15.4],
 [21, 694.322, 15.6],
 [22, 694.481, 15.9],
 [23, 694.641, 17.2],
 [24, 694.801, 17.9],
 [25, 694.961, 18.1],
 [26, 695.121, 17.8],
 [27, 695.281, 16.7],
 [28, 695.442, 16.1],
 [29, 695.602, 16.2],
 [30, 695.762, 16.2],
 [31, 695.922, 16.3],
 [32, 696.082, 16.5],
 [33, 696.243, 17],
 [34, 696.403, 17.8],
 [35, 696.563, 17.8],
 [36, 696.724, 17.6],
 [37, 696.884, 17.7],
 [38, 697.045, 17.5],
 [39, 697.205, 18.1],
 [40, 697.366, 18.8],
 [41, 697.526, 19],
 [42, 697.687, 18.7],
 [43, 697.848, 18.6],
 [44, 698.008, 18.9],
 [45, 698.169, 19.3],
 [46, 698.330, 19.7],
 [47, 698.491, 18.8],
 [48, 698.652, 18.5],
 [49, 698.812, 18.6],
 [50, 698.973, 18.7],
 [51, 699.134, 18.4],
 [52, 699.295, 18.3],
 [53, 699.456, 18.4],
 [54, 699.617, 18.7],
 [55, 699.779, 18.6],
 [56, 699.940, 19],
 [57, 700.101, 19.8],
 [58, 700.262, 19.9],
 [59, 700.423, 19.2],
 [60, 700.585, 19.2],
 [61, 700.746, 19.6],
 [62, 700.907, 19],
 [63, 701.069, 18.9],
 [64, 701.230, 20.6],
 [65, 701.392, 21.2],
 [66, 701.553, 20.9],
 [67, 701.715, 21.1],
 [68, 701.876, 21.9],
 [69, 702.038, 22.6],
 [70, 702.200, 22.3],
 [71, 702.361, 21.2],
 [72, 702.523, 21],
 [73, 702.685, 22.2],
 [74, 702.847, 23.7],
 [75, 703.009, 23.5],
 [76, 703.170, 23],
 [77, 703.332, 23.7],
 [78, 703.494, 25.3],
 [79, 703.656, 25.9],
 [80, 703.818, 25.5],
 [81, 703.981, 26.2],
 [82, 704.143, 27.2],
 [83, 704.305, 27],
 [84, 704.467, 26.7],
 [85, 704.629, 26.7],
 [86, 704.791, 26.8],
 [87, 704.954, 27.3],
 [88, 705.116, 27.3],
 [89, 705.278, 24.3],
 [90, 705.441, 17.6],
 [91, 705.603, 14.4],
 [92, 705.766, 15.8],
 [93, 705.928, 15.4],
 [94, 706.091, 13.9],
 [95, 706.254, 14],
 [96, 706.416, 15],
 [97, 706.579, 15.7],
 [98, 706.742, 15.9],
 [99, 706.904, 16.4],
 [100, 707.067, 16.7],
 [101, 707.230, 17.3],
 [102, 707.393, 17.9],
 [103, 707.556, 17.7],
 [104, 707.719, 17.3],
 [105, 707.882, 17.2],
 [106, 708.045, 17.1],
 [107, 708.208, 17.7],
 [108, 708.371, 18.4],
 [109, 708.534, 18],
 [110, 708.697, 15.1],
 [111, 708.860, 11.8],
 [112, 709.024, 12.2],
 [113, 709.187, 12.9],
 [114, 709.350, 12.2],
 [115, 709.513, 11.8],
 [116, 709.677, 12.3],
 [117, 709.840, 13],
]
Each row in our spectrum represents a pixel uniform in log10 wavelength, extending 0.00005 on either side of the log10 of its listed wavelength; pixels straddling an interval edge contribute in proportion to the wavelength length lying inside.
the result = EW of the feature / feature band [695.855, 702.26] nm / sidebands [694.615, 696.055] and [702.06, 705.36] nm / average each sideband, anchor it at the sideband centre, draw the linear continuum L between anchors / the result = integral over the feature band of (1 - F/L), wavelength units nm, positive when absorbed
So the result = 0.42 nm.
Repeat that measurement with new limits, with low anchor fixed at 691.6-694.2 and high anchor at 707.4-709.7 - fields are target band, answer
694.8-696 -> -0.23 nm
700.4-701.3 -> -0.30 nm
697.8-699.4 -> -0.49 nm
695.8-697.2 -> -0.30 nm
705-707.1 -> -0.31 nm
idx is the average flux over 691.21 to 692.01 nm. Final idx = 12.9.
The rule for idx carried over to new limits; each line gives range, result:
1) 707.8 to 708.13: 17.2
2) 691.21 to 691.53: 14.2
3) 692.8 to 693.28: 14.5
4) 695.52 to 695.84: 16.2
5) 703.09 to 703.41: 23.3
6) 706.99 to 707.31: 17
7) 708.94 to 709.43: 12.4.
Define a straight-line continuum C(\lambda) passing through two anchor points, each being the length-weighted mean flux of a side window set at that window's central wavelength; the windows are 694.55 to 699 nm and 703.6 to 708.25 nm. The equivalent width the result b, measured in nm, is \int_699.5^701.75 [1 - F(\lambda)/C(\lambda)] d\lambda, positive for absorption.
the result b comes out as -0.10 nm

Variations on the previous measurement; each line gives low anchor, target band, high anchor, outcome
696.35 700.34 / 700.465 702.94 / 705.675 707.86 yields -0.48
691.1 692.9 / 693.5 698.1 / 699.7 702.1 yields -0.25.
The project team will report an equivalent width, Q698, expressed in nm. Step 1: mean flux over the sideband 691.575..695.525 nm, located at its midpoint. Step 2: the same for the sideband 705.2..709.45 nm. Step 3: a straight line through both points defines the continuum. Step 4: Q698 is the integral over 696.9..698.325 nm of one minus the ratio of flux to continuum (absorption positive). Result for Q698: -0.32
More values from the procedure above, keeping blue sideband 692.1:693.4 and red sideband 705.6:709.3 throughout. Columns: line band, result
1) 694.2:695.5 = -0.24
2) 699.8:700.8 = -0.30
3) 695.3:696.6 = -0.21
